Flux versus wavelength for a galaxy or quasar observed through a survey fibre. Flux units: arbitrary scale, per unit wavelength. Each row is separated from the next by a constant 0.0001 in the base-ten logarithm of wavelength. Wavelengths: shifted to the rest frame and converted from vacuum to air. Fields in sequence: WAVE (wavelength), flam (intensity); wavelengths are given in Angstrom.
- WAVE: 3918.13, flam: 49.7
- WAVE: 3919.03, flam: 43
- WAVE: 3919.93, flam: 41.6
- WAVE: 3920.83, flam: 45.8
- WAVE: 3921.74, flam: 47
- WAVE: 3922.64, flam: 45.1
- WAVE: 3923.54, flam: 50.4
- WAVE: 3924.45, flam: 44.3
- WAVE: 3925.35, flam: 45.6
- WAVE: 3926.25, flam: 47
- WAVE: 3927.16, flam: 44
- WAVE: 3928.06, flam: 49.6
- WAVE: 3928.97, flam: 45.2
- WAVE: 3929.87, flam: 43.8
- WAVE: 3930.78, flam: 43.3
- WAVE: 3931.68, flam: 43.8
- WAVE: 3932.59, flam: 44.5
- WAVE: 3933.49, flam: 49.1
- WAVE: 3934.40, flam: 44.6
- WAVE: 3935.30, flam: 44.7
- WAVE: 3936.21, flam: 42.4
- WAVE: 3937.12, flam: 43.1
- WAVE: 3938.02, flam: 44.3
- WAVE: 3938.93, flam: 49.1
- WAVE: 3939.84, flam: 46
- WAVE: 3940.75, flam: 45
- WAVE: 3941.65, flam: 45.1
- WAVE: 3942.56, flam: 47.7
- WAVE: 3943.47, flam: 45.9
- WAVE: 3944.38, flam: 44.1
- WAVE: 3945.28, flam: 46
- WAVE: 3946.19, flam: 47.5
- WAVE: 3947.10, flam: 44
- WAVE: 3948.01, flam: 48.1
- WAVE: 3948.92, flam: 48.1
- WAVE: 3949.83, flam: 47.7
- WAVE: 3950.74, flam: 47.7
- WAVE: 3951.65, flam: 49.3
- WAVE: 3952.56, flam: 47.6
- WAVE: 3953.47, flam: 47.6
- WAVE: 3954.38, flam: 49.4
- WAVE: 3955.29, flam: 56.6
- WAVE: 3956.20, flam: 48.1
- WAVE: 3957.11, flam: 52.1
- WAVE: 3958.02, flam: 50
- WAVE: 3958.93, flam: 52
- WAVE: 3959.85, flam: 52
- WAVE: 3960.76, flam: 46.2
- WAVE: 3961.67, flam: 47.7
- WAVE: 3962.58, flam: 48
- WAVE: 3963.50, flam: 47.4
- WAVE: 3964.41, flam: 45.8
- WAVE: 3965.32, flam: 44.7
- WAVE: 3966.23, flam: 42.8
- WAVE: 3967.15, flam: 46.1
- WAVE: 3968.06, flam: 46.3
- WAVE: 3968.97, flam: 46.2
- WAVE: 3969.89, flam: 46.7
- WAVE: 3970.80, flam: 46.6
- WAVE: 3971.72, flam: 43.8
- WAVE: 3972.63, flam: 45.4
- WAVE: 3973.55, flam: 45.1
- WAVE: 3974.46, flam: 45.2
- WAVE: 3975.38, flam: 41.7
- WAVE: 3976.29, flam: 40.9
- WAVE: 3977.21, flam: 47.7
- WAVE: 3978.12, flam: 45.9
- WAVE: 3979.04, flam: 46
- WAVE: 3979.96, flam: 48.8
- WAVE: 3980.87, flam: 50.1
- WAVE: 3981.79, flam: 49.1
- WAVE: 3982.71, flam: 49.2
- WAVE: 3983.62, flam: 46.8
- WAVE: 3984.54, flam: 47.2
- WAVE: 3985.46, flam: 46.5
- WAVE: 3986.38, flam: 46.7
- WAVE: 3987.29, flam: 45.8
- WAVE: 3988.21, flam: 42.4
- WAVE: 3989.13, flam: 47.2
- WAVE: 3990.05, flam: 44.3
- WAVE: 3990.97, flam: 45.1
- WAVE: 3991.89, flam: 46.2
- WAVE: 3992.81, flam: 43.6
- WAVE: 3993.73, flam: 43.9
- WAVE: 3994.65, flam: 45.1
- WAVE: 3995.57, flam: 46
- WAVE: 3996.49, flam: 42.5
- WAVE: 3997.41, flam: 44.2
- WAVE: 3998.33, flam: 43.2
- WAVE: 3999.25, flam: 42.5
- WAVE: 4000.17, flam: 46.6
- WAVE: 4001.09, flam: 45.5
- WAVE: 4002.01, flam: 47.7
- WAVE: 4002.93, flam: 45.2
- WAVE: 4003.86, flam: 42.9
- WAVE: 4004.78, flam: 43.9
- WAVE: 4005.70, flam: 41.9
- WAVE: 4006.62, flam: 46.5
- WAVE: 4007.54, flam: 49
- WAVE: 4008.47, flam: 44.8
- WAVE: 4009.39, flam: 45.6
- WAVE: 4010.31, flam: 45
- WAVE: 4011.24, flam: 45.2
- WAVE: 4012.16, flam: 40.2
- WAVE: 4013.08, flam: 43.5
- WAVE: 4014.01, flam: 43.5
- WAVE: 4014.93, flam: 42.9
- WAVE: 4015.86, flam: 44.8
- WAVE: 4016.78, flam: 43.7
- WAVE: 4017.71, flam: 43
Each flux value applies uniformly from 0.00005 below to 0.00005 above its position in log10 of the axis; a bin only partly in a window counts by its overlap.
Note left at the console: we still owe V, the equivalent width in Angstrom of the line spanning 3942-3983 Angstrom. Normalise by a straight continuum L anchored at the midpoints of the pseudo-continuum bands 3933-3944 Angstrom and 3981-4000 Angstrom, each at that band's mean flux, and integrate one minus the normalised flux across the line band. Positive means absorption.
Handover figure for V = -1.5 Angstrom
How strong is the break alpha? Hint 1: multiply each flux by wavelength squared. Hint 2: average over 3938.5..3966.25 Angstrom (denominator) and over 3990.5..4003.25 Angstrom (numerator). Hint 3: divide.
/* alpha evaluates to 0.96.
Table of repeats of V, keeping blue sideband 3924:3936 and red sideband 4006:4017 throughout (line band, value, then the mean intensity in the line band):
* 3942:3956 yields -0.8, 47.8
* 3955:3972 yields -1.1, 47.8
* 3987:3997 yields 0.0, 44.7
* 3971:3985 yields -0.4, 46.2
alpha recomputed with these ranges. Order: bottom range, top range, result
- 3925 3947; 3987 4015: 1.01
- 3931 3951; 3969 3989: 1.03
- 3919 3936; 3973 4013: 1.03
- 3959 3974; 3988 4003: 0.98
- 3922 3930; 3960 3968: 1.02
